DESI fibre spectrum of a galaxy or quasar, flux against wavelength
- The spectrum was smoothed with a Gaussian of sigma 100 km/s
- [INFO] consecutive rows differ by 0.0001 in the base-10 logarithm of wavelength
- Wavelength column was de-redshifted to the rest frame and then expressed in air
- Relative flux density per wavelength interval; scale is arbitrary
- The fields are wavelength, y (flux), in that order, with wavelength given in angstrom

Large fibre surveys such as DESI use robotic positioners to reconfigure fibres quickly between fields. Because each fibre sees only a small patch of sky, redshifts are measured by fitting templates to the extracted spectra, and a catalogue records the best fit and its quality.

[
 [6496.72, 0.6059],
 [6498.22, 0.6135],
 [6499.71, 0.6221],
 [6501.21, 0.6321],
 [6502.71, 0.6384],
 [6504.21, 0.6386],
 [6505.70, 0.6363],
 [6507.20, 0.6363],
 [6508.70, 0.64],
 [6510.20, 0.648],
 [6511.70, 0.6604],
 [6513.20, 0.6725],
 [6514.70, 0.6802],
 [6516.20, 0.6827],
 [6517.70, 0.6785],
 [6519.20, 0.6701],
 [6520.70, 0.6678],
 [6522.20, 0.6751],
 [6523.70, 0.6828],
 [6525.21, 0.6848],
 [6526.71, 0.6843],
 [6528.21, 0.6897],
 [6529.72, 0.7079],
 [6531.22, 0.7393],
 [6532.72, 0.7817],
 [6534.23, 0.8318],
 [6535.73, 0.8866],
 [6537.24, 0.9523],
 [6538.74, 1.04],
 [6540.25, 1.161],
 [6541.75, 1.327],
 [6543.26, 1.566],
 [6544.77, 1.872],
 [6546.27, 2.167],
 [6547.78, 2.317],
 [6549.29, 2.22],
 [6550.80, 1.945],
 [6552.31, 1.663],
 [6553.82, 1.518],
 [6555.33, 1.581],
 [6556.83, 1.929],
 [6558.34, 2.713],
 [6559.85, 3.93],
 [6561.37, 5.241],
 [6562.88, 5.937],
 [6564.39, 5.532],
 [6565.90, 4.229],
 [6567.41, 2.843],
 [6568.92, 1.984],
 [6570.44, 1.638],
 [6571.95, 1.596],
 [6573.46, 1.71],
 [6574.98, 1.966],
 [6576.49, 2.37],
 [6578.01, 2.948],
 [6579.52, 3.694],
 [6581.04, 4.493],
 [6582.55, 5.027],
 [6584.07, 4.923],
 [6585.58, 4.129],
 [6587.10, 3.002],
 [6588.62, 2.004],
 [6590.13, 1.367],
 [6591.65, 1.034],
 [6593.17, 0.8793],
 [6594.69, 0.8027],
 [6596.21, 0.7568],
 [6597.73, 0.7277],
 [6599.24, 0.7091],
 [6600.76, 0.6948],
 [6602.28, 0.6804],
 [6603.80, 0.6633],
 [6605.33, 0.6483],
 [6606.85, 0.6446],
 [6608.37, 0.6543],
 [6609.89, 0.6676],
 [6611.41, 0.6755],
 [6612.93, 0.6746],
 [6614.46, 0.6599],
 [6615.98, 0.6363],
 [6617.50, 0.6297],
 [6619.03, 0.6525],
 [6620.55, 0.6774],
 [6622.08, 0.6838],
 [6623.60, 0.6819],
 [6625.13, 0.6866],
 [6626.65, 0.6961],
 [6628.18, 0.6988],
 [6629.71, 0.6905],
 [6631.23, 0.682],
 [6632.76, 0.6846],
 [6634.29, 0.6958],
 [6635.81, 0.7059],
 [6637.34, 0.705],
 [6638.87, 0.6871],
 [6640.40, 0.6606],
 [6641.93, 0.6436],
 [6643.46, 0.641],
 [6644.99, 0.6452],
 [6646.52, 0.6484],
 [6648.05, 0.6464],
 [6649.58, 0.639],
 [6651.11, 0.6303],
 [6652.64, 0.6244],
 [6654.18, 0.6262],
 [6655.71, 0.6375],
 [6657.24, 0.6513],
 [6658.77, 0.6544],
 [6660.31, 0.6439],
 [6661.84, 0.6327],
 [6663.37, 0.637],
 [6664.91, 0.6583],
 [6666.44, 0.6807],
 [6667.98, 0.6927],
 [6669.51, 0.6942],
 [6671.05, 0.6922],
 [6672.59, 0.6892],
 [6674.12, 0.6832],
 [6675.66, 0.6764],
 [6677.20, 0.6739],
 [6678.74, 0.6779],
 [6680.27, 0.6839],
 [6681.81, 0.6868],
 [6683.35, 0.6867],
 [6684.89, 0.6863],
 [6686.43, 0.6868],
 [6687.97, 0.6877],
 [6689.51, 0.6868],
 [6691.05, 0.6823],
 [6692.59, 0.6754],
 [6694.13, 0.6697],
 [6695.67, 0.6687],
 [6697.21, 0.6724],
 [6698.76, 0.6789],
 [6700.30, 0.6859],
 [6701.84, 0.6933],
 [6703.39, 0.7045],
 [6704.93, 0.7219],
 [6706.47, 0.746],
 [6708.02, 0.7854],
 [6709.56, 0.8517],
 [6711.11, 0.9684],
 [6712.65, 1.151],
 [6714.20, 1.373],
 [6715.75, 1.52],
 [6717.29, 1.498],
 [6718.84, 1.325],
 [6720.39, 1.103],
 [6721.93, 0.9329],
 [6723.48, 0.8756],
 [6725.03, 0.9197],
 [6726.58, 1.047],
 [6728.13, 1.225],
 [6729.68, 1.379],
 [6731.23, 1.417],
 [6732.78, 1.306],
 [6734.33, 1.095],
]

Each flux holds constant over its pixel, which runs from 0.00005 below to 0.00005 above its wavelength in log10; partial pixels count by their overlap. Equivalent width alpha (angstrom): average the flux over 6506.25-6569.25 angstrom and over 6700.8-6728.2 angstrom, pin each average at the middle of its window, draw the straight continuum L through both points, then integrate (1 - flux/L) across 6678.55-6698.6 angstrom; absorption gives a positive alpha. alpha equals 7.7 angstrom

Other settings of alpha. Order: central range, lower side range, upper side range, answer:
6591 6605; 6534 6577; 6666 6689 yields 7.9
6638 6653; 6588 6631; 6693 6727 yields 3.3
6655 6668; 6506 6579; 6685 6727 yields 5.4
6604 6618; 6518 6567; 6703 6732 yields 8.1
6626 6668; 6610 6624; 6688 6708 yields 0.8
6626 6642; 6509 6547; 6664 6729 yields 3.2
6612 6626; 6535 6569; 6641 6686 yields 7.2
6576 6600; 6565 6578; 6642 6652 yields -4.3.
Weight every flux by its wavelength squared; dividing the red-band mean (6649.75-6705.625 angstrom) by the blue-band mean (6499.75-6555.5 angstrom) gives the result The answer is 0.69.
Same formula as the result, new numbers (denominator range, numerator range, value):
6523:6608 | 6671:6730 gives 0.45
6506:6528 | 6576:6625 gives 2.34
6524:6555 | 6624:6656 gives 0.53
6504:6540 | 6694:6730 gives 1.41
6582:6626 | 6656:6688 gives 0.55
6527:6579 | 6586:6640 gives 0.40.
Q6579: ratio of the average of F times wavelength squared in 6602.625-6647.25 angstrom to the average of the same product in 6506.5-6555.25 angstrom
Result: 0.6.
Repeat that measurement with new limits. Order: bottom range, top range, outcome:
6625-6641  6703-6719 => 1.57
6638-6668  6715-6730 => 1.85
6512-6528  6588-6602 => 1.47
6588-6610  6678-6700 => 0.81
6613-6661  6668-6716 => 1.17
